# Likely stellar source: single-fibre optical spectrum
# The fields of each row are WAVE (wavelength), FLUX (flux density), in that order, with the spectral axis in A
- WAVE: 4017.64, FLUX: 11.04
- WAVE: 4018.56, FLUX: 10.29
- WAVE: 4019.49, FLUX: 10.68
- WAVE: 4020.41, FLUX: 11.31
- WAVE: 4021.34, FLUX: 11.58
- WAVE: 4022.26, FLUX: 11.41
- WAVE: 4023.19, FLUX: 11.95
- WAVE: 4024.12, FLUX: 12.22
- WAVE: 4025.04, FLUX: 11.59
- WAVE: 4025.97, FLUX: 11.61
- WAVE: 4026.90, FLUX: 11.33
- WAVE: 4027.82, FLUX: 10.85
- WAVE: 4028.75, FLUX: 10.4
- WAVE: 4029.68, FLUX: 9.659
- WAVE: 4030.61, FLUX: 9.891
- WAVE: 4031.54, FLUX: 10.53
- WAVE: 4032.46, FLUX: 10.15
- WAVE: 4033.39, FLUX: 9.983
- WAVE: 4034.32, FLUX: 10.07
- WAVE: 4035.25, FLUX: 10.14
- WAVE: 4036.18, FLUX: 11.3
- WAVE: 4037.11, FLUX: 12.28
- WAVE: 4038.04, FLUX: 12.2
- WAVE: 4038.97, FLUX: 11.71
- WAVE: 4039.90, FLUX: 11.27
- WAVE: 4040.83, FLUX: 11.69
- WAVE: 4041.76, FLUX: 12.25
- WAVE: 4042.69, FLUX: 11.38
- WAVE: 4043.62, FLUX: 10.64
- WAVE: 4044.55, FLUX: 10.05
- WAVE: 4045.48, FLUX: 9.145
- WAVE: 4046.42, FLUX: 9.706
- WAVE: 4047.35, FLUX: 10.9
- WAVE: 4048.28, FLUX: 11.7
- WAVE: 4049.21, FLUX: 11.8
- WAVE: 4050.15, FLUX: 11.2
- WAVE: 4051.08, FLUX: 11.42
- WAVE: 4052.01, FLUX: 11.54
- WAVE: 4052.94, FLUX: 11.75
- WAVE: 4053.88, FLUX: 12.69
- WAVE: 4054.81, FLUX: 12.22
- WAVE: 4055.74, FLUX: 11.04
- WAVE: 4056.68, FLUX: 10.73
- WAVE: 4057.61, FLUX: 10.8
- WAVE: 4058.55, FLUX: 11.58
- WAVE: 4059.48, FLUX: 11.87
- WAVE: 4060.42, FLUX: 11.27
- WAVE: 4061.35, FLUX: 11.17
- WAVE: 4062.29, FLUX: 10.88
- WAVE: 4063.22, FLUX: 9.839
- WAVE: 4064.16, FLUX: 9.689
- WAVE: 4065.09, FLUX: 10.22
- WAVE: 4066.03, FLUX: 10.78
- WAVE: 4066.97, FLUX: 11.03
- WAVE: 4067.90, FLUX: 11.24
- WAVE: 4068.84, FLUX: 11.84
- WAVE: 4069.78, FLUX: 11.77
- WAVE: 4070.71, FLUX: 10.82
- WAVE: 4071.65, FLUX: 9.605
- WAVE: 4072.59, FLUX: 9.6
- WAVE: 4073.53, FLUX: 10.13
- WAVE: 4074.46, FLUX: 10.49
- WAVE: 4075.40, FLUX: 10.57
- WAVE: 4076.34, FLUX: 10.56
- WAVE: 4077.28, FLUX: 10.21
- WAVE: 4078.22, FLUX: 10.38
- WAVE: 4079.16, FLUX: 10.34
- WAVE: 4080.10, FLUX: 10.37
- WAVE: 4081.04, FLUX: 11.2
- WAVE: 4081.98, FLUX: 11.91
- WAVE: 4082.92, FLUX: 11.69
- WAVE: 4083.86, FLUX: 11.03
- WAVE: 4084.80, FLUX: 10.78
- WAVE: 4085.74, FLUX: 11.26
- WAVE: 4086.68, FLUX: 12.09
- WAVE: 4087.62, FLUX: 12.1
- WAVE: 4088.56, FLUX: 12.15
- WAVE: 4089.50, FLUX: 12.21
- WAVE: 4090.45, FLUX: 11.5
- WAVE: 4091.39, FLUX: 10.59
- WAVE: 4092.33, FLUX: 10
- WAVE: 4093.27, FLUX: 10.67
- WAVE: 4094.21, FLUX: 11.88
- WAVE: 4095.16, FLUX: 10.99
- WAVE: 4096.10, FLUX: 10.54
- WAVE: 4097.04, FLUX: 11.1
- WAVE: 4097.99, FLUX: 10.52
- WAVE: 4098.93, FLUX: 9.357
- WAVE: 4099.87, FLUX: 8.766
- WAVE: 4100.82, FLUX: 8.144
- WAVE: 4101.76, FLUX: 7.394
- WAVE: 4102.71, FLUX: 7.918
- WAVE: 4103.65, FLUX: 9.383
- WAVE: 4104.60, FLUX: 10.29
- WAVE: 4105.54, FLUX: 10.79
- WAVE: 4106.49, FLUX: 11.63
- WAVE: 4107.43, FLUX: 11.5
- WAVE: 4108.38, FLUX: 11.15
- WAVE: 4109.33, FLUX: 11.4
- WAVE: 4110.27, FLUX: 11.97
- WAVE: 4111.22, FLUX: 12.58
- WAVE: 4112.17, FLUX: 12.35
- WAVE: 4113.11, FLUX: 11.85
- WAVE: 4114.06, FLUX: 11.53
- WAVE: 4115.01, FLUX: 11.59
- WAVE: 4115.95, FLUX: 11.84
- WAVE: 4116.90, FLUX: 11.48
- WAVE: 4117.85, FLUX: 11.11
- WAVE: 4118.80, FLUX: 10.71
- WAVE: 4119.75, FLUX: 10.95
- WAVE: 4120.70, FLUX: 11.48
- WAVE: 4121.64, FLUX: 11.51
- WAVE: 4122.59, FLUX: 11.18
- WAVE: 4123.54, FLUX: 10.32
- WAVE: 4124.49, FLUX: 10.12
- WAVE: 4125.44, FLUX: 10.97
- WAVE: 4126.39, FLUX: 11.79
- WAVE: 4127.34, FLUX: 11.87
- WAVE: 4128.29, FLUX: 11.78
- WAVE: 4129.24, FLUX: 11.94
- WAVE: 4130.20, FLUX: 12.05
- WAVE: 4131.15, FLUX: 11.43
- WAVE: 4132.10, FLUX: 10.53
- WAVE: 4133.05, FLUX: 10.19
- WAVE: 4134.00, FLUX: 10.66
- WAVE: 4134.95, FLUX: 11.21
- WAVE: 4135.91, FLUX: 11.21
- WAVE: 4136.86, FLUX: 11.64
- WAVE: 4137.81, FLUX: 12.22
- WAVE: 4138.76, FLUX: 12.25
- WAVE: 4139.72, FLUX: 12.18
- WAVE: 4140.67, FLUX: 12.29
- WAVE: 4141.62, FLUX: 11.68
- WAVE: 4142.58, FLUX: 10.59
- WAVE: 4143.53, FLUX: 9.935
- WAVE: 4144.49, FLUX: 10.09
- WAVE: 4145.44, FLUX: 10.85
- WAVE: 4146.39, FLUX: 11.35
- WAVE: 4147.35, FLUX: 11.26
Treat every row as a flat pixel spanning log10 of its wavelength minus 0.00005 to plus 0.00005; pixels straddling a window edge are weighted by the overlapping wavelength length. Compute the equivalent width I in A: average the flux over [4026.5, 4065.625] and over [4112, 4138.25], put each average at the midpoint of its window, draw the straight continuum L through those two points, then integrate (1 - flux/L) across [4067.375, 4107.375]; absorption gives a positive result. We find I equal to 1.9 A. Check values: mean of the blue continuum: 11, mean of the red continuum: 11.3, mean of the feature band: 10.6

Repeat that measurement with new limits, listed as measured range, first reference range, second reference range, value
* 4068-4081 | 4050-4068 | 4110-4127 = 0.8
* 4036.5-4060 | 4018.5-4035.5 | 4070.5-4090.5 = -1.0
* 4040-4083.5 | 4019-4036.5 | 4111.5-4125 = 0.3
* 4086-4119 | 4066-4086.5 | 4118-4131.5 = 0.5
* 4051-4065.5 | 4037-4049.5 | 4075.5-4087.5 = -0.1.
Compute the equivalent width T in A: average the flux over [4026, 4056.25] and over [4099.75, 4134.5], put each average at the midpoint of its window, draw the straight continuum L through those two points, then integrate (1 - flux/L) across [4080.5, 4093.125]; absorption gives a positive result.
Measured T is -0.5 A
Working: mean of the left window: 11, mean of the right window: 10.9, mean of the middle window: 11.4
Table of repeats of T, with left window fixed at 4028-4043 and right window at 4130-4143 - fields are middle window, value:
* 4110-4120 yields -0.28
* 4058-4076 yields 0.53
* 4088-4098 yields 0.06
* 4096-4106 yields 1.62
